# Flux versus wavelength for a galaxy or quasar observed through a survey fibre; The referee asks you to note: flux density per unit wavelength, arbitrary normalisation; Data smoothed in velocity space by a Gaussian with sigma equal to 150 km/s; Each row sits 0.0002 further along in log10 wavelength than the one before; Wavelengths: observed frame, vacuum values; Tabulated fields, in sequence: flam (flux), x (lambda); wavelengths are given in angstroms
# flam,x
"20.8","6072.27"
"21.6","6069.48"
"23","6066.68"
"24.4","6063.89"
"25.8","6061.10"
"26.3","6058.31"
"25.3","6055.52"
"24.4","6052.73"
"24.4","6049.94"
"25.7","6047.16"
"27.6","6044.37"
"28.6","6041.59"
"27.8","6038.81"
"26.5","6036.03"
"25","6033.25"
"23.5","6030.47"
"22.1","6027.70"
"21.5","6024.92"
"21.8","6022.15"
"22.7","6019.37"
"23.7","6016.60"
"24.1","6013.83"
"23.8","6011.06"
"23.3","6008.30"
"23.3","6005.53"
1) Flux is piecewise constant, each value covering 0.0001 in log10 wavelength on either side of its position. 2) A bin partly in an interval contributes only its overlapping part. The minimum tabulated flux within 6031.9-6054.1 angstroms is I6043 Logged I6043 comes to 24.4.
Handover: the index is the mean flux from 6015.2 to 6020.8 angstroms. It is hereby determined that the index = 23.2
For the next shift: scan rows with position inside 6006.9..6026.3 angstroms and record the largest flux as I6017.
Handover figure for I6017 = 24.1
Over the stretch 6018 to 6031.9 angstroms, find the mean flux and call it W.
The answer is 22.3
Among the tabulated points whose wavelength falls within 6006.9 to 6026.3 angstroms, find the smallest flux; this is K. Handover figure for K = 21.5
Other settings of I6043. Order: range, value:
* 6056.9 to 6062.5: 25.8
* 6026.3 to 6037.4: 22.1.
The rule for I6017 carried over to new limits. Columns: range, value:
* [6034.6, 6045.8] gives 28.6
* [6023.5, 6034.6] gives 25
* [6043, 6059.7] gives 27.6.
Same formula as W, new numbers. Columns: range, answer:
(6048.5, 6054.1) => 24.4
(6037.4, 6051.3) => 26.8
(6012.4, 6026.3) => 22.8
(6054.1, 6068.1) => 24.9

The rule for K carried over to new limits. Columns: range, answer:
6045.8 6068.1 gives 23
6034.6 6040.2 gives 26.5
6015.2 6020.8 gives 22.7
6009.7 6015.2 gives 23.8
